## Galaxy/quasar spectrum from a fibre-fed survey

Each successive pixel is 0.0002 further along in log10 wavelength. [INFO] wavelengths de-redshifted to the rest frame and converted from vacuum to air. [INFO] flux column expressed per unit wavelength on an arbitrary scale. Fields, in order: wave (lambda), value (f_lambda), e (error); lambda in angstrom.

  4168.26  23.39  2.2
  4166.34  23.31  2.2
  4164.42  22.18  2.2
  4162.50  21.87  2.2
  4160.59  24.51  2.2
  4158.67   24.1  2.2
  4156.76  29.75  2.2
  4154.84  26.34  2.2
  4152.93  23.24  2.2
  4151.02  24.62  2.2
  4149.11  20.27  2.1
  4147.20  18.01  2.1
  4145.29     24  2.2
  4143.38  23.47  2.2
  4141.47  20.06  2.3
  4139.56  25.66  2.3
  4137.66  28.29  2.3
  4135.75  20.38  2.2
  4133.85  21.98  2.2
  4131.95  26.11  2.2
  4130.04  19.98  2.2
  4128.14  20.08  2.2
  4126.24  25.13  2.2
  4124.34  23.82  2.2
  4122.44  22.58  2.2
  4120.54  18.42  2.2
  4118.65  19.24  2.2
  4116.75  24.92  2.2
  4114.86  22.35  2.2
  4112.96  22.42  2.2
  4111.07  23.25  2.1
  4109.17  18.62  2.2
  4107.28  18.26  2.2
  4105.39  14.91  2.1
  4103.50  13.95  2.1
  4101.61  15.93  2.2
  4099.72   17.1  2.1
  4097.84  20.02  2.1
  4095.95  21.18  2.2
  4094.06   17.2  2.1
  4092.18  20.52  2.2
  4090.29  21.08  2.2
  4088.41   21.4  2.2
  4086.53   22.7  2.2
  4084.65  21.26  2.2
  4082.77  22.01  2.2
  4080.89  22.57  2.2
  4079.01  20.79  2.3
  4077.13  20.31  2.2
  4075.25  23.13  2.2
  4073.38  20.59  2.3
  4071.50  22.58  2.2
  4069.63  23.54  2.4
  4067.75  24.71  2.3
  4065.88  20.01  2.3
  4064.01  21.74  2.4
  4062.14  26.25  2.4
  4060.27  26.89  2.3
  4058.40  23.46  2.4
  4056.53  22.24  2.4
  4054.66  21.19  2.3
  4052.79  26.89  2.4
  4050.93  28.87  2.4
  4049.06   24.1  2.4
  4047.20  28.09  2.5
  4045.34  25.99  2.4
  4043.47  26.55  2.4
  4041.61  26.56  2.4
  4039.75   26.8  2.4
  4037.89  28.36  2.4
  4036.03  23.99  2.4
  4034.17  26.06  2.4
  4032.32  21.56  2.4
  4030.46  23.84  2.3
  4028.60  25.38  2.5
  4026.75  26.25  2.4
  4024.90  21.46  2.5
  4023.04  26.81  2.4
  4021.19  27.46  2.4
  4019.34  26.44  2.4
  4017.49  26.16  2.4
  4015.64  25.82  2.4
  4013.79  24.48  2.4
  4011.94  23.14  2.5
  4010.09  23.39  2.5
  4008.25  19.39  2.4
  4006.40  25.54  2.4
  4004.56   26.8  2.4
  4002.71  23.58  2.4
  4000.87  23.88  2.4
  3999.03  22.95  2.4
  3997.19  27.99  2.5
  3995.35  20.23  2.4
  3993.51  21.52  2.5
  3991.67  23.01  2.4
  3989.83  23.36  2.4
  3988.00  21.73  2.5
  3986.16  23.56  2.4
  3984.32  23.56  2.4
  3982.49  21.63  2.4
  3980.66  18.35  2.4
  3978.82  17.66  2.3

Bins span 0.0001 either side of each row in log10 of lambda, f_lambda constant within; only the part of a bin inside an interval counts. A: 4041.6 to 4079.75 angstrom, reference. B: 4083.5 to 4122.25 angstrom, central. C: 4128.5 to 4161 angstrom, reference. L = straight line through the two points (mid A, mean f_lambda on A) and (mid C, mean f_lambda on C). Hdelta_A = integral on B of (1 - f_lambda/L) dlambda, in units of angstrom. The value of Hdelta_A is 6.4 angstrom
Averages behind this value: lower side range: 24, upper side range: 23.5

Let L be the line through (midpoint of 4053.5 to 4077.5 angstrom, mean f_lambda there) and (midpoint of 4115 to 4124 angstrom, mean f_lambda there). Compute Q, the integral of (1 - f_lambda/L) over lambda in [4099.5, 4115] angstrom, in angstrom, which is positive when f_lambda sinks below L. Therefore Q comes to 2.4 angstrom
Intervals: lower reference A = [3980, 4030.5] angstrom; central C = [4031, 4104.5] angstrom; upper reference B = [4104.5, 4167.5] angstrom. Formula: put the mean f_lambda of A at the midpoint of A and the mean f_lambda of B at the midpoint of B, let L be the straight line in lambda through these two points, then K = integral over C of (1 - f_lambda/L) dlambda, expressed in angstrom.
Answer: 1.5 angstrom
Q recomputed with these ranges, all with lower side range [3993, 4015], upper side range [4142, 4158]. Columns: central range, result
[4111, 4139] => 1.2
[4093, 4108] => 4.0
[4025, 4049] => -2.0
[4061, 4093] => 2.1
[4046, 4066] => -0.9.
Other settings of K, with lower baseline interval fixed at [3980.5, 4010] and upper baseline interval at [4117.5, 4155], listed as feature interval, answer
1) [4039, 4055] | -2.39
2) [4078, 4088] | 0.40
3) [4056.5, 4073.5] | -0.43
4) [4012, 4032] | -1.93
